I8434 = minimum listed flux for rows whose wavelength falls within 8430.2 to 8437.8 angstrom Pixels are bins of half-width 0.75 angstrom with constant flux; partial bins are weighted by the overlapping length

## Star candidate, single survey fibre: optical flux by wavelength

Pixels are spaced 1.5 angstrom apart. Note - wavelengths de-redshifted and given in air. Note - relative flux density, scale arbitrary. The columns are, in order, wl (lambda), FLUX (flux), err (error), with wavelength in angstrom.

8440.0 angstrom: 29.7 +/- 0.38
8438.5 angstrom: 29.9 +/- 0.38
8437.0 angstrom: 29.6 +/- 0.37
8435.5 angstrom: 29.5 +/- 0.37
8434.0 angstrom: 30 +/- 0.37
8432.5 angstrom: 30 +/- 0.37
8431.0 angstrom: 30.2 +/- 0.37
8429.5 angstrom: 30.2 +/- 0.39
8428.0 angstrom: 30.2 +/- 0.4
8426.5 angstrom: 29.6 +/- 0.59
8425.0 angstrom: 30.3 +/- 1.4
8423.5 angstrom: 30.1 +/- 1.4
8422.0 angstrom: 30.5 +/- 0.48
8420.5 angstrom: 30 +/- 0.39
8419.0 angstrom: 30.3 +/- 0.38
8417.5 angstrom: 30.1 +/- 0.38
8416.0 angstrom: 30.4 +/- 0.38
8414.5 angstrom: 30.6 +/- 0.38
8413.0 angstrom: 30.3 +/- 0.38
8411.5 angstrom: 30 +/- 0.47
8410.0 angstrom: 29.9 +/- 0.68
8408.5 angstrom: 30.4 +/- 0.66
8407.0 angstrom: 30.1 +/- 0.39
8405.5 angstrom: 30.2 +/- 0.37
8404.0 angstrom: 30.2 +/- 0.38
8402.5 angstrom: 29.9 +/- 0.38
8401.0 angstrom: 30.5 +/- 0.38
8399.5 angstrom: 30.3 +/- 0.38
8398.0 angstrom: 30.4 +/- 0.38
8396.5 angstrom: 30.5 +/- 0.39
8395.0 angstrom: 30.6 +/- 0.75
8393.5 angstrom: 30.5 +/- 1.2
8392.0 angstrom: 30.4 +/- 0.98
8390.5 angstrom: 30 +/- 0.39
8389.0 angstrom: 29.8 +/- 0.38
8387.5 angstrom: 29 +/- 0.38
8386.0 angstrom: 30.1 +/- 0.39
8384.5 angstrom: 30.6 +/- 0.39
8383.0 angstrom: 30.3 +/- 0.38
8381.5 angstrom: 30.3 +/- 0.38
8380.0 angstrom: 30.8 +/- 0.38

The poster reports 29.5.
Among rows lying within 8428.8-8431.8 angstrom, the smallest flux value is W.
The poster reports 30.2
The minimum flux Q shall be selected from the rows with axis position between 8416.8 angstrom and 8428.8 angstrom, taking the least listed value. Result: 29.6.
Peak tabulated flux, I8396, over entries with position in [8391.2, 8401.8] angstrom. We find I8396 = 30.6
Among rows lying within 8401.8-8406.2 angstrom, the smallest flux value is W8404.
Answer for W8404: 29.9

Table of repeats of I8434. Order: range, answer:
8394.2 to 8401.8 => 30.3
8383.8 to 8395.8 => 29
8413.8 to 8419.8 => 30.1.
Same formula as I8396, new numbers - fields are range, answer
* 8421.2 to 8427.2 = 30.5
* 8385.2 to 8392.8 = 30.4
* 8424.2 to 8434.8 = 30.3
